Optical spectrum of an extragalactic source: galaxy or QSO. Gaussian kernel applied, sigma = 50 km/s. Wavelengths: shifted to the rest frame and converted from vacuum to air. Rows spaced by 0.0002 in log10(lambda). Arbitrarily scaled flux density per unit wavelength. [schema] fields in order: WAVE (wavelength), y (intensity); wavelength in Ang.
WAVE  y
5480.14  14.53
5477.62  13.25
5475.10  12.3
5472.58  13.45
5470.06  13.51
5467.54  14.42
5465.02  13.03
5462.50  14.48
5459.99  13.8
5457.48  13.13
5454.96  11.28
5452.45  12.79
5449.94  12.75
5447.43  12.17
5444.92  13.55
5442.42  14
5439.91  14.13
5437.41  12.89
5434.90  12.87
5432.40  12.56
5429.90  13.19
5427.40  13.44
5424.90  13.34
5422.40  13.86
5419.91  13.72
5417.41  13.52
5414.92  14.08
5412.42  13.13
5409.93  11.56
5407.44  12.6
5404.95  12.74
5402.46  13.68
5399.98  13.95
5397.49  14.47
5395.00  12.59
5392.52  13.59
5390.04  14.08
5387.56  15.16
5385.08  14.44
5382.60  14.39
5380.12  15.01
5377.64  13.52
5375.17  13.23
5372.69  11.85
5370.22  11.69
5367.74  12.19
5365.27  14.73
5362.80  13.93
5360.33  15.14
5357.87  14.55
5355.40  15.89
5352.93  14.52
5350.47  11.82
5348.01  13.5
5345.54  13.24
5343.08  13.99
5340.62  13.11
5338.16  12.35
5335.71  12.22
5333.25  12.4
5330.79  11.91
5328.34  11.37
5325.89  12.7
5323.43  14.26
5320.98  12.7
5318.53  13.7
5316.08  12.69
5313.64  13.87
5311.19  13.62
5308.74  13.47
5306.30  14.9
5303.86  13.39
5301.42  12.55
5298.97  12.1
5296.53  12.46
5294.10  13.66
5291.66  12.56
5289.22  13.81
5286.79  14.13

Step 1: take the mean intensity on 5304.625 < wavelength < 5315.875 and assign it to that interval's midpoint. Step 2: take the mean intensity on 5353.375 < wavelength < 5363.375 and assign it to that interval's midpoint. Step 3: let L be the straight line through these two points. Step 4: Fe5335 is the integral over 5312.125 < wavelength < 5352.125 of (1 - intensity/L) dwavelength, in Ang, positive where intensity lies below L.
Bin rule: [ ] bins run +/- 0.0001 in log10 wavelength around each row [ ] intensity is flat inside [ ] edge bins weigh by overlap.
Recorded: 4.0 Ang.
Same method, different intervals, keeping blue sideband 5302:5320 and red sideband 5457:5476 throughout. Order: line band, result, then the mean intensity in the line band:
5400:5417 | 0.64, 13.1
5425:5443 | 0.39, 13.3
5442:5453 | 0.46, 13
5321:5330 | 0.59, 12.7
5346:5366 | -0.90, 14.2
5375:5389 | -0.81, 14.4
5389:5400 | -0.10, 13.7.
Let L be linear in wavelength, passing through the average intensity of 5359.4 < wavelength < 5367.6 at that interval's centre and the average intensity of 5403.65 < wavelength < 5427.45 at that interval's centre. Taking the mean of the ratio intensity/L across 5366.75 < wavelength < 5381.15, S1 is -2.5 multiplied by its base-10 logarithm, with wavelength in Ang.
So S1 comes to 0.09 mag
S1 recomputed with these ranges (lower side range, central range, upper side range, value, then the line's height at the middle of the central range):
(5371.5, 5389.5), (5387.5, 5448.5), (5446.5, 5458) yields -0.02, 13.1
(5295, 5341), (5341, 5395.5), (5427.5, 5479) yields -0.06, 13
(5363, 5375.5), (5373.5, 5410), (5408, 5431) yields -0.06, 13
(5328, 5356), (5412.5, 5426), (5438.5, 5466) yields -0.04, 13.1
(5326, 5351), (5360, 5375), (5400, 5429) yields -0.02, 12.9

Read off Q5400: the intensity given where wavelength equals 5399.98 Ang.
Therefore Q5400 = 13.95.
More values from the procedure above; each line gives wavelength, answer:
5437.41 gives 12.89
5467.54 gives 14.42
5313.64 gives 13.87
